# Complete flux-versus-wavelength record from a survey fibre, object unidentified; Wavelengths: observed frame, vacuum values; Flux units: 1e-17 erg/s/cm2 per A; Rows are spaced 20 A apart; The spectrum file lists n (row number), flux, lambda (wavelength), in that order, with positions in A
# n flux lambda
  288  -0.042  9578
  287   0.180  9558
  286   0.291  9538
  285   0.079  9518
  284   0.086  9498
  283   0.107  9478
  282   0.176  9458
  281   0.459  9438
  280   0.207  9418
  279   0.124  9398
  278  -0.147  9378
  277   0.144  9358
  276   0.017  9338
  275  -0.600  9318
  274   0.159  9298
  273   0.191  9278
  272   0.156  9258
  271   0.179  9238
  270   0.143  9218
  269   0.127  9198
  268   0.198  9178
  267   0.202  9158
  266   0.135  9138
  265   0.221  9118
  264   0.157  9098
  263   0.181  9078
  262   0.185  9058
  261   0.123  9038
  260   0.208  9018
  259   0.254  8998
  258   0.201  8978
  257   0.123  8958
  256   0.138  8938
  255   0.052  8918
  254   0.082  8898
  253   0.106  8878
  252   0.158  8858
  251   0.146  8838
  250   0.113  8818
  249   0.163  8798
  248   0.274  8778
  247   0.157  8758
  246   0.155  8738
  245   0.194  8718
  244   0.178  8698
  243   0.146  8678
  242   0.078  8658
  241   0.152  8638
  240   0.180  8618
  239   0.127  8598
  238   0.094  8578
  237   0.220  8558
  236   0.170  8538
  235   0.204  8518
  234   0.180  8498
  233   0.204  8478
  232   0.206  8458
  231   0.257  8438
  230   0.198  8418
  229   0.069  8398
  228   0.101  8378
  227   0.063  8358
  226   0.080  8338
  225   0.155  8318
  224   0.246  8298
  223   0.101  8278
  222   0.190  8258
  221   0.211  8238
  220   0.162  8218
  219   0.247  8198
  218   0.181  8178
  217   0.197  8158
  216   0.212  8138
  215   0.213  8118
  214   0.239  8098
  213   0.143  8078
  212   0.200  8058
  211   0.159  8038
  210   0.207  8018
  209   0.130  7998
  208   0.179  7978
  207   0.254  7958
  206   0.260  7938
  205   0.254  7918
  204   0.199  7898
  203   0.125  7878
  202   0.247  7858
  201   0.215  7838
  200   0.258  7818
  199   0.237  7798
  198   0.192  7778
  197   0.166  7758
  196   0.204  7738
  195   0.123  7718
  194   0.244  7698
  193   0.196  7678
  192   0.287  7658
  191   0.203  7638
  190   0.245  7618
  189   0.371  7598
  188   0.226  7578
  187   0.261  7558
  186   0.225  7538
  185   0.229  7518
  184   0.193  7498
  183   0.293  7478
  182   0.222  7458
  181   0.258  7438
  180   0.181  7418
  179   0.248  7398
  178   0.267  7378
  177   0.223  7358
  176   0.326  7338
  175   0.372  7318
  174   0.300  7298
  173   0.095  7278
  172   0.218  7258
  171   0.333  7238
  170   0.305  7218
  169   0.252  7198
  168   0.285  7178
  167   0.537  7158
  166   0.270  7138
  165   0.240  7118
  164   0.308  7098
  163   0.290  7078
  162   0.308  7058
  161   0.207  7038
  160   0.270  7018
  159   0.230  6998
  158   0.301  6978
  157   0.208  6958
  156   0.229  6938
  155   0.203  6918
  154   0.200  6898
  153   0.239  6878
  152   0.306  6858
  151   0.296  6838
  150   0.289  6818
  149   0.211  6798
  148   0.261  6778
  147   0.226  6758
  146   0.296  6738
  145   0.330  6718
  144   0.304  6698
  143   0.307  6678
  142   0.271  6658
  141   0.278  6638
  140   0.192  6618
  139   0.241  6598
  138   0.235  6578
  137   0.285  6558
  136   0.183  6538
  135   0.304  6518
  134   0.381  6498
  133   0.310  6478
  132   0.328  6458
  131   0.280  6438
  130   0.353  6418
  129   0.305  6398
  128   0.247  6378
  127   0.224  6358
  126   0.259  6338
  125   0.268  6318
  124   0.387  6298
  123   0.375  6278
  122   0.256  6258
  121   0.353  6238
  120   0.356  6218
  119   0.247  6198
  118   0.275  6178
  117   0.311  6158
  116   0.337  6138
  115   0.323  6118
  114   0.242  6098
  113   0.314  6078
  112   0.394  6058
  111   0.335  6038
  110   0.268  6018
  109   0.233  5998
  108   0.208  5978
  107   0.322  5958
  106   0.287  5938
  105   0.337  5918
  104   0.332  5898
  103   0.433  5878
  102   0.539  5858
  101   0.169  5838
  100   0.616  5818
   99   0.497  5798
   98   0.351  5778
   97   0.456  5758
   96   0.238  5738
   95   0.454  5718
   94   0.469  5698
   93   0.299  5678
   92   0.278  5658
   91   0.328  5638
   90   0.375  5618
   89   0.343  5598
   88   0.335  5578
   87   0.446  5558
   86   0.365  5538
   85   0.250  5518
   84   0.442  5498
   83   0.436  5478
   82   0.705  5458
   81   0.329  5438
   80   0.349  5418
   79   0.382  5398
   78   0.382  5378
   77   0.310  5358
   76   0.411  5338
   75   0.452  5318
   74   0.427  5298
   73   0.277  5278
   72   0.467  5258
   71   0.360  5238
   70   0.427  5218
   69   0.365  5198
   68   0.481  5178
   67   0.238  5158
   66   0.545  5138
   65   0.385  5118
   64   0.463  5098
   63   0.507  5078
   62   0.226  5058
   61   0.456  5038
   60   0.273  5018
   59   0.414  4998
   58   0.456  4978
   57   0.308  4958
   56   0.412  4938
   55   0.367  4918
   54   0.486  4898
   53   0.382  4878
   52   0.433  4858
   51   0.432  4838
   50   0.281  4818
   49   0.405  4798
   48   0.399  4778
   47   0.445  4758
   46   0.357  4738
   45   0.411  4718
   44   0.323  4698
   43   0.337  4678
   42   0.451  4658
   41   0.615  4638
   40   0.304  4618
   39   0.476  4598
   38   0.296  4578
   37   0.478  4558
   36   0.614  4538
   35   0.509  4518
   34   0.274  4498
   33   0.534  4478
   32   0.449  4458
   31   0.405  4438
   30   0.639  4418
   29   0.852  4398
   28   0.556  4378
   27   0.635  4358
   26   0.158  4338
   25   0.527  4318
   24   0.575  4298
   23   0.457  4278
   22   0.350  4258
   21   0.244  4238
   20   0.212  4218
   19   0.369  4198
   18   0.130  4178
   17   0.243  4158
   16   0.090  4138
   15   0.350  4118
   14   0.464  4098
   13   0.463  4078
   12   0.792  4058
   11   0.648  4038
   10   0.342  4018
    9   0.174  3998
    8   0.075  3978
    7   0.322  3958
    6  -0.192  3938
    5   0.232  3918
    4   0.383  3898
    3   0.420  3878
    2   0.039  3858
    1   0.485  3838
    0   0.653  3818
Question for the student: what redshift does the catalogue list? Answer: 0.089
